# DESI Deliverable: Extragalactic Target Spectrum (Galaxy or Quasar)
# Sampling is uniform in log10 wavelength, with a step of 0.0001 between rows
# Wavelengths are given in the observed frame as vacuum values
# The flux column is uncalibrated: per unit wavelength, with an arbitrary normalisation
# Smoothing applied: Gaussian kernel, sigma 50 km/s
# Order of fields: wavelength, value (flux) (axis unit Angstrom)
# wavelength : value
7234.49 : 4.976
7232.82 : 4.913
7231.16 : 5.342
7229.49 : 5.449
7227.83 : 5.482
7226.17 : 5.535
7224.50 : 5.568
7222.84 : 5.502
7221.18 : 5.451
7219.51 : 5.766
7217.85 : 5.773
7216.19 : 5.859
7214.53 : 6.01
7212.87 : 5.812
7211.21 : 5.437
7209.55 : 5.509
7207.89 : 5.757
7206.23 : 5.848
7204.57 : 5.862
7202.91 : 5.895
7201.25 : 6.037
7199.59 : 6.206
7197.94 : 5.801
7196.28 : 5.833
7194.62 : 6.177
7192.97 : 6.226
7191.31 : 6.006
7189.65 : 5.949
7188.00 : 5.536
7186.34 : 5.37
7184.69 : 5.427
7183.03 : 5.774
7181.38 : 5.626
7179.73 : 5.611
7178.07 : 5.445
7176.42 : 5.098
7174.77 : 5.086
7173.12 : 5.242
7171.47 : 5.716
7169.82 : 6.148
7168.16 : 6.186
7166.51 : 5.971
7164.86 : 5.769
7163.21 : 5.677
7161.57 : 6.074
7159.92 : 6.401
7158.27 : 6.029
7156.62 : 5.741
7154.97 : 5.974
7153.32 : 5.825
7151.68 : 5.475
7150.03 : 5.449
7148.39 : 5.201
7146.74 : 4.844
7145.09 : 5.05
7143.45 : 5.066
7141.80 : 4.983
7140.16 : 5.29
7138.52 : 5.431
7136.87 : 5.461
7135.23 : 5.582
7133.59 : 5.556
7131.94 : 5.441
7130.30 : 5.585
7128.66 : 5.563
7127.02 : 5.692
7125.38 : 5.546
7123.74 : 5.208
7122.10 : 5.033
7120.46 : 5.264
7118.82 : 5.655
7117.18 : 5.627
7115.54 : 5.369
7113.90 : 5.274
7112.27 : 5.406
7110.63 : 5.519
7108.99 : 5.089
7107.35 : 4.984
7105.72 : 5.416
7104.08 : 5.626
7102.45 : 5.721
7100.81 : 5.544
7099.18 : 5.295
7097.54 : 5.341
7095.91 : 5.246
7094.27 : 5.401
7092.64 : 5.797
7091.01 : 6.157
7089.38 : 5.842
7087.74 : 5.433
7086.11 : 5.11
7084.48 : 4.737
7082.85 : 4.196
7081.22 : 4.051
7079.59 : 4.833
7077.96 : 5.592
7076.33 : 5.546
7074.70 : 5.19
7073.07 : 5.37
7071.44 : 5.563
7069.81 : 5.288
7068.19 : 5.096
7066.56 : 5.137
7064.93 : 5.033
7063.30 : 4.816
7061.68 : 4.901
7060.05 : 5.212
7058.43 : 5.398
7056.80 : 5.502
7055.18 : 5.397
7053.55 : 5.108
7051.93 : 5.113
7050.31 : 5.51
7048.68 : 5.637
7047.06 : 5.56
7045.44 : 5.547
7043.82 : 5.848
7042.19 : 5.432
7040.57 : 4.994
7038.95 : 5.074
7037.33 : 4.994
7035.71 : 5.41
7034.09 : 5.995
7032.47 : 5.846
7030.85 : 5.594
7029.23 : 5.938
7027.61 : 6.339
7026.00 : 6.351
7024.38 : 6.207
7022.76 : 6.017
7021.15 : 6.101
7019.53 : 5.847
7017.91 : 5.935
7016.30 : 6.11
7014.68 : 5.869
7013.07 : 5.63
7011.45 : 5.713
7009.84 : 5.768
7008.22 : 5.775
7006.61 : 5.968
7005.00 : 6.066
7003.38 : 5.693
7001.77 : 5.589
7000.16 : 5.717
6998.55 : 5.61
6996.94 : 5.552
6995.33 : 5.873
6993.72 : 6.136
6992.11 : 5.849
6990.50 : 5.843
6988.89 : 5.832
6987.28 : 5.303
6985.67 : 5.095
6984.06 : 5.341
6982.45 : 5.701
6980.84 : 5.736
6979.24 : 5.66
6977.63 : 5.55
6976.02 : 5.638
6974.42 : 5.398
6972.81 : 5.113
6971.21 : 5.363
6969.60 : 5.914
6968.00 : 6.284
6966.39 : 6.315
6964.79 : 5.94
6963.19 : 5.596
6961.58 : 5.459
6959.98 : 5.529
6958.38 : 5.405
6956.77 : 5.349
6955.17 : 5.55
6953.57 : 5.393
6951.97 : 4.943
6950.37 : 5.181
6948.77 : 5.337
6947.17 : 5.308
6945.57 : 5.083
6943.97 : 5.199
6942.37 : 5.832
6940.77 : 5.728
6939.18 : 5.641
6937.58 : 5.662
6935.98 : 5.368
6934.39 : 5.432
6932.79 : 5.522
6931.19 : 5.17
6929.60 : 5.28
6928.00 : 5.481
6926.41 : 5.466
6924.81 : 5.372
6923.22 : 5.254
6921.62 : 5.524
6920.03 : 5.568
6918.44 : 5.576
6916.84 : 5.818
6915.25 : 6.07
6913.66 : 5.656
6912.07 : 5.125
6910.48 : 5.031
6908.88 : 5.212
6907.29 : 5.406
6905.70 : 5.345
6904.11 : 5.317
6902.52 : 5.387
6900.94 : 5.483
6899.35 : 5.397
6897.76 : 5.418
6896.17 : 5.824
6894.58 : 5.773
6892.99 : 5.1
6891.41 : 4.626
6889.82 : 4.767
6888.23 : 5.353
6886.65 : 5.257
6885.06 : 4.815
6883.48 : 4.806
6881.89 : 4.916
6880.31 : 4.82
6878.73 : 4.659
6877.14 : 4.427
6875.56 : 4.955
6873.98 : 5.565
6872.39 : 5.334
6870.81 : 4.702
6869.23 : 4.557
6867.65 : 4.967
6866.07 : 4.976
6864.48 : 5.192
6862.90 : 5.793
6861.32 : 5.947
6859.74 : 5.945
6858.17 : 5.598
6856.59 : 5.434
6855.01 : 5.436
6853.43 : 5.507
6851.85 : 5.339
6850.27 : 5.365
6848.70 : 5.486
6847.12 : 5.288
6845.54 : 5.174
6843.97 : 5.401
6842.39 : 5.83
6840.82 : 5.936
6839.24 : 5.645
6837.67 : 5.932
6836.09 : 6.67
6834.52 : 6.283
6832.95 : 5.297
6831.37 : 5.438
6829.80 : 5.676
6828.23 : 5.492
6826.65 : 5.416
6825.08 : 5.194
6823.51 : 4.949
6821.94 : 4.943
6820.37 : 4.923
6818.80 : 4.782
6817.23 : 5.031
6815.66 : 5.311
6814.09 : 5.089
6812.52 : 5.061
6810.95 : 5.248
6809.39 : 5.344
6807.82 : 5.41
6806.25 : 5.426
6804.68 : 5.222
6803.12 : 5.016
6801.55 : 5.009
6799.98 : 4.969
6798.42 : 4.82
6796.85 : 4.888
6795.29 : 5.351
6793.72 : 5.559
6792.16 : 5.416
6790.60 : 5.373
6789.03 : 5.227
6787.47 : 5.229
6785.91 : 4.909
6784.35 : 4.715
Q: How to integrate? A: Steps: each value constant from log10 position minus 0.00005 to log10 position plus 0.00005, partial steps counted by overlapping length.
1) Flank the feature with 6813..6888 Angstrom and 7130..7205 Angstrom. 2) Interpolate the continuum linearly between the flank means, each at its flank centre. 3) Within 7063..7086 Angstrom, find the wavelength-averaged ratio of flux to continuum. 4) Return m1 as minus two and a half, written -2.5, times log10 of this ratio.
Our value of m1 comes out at 0.106 mag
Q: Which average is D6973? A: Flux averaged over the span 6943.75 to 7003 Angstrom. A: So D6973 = 5.56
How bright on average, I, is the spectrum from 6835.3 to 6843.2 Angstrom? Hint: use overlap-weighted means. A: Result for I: 6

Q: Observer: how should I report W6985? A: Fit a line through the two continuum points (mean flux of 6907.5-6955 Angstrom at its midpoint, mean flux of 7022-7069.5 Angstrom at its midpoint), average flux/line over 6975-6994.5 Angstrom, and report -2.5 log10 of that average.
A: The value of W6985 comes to -0.04 mag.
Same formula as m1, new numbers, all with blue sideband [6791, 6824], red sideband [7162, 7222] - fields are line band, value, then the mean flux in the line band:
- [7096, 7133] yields 0.04 mag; 5.42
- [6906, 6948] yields -0.03 mag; 5.45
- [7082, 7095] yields 0.05 mag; 5.33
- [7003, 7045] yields -0.06 mag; 5.79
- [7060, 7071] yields 0.10 mag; 5.08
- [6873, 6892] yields 0.07 mag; 4.92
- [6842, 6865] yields -0.06 mag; 5.51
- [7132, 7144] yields 0.06 mag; 5.35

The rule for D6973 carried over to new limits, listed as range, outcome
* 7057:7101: 5.23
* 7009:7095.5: 5.47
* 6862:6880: 5.01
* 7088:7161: 5.48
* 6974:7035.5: 5.79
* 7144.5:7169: 5.72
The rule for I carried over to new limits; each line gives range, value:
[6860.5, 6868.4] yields 5.37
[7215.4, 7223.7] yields 5.67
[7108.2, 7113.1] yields 5.34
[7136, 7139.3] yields 5.44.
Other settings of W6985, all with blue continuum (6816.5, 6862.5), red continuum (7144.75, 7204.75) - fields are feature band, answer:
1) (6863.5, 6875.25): 0.097 mag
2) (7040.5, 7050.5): 0.020 mag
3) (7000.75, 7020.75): -0.041 mag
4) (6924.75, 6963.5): 0.032 mag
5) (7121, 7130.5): 0.052 mag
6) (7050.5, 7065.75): 0.094 mag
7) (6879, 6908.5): 0.067 mag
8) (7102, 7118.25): 0.055 mag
